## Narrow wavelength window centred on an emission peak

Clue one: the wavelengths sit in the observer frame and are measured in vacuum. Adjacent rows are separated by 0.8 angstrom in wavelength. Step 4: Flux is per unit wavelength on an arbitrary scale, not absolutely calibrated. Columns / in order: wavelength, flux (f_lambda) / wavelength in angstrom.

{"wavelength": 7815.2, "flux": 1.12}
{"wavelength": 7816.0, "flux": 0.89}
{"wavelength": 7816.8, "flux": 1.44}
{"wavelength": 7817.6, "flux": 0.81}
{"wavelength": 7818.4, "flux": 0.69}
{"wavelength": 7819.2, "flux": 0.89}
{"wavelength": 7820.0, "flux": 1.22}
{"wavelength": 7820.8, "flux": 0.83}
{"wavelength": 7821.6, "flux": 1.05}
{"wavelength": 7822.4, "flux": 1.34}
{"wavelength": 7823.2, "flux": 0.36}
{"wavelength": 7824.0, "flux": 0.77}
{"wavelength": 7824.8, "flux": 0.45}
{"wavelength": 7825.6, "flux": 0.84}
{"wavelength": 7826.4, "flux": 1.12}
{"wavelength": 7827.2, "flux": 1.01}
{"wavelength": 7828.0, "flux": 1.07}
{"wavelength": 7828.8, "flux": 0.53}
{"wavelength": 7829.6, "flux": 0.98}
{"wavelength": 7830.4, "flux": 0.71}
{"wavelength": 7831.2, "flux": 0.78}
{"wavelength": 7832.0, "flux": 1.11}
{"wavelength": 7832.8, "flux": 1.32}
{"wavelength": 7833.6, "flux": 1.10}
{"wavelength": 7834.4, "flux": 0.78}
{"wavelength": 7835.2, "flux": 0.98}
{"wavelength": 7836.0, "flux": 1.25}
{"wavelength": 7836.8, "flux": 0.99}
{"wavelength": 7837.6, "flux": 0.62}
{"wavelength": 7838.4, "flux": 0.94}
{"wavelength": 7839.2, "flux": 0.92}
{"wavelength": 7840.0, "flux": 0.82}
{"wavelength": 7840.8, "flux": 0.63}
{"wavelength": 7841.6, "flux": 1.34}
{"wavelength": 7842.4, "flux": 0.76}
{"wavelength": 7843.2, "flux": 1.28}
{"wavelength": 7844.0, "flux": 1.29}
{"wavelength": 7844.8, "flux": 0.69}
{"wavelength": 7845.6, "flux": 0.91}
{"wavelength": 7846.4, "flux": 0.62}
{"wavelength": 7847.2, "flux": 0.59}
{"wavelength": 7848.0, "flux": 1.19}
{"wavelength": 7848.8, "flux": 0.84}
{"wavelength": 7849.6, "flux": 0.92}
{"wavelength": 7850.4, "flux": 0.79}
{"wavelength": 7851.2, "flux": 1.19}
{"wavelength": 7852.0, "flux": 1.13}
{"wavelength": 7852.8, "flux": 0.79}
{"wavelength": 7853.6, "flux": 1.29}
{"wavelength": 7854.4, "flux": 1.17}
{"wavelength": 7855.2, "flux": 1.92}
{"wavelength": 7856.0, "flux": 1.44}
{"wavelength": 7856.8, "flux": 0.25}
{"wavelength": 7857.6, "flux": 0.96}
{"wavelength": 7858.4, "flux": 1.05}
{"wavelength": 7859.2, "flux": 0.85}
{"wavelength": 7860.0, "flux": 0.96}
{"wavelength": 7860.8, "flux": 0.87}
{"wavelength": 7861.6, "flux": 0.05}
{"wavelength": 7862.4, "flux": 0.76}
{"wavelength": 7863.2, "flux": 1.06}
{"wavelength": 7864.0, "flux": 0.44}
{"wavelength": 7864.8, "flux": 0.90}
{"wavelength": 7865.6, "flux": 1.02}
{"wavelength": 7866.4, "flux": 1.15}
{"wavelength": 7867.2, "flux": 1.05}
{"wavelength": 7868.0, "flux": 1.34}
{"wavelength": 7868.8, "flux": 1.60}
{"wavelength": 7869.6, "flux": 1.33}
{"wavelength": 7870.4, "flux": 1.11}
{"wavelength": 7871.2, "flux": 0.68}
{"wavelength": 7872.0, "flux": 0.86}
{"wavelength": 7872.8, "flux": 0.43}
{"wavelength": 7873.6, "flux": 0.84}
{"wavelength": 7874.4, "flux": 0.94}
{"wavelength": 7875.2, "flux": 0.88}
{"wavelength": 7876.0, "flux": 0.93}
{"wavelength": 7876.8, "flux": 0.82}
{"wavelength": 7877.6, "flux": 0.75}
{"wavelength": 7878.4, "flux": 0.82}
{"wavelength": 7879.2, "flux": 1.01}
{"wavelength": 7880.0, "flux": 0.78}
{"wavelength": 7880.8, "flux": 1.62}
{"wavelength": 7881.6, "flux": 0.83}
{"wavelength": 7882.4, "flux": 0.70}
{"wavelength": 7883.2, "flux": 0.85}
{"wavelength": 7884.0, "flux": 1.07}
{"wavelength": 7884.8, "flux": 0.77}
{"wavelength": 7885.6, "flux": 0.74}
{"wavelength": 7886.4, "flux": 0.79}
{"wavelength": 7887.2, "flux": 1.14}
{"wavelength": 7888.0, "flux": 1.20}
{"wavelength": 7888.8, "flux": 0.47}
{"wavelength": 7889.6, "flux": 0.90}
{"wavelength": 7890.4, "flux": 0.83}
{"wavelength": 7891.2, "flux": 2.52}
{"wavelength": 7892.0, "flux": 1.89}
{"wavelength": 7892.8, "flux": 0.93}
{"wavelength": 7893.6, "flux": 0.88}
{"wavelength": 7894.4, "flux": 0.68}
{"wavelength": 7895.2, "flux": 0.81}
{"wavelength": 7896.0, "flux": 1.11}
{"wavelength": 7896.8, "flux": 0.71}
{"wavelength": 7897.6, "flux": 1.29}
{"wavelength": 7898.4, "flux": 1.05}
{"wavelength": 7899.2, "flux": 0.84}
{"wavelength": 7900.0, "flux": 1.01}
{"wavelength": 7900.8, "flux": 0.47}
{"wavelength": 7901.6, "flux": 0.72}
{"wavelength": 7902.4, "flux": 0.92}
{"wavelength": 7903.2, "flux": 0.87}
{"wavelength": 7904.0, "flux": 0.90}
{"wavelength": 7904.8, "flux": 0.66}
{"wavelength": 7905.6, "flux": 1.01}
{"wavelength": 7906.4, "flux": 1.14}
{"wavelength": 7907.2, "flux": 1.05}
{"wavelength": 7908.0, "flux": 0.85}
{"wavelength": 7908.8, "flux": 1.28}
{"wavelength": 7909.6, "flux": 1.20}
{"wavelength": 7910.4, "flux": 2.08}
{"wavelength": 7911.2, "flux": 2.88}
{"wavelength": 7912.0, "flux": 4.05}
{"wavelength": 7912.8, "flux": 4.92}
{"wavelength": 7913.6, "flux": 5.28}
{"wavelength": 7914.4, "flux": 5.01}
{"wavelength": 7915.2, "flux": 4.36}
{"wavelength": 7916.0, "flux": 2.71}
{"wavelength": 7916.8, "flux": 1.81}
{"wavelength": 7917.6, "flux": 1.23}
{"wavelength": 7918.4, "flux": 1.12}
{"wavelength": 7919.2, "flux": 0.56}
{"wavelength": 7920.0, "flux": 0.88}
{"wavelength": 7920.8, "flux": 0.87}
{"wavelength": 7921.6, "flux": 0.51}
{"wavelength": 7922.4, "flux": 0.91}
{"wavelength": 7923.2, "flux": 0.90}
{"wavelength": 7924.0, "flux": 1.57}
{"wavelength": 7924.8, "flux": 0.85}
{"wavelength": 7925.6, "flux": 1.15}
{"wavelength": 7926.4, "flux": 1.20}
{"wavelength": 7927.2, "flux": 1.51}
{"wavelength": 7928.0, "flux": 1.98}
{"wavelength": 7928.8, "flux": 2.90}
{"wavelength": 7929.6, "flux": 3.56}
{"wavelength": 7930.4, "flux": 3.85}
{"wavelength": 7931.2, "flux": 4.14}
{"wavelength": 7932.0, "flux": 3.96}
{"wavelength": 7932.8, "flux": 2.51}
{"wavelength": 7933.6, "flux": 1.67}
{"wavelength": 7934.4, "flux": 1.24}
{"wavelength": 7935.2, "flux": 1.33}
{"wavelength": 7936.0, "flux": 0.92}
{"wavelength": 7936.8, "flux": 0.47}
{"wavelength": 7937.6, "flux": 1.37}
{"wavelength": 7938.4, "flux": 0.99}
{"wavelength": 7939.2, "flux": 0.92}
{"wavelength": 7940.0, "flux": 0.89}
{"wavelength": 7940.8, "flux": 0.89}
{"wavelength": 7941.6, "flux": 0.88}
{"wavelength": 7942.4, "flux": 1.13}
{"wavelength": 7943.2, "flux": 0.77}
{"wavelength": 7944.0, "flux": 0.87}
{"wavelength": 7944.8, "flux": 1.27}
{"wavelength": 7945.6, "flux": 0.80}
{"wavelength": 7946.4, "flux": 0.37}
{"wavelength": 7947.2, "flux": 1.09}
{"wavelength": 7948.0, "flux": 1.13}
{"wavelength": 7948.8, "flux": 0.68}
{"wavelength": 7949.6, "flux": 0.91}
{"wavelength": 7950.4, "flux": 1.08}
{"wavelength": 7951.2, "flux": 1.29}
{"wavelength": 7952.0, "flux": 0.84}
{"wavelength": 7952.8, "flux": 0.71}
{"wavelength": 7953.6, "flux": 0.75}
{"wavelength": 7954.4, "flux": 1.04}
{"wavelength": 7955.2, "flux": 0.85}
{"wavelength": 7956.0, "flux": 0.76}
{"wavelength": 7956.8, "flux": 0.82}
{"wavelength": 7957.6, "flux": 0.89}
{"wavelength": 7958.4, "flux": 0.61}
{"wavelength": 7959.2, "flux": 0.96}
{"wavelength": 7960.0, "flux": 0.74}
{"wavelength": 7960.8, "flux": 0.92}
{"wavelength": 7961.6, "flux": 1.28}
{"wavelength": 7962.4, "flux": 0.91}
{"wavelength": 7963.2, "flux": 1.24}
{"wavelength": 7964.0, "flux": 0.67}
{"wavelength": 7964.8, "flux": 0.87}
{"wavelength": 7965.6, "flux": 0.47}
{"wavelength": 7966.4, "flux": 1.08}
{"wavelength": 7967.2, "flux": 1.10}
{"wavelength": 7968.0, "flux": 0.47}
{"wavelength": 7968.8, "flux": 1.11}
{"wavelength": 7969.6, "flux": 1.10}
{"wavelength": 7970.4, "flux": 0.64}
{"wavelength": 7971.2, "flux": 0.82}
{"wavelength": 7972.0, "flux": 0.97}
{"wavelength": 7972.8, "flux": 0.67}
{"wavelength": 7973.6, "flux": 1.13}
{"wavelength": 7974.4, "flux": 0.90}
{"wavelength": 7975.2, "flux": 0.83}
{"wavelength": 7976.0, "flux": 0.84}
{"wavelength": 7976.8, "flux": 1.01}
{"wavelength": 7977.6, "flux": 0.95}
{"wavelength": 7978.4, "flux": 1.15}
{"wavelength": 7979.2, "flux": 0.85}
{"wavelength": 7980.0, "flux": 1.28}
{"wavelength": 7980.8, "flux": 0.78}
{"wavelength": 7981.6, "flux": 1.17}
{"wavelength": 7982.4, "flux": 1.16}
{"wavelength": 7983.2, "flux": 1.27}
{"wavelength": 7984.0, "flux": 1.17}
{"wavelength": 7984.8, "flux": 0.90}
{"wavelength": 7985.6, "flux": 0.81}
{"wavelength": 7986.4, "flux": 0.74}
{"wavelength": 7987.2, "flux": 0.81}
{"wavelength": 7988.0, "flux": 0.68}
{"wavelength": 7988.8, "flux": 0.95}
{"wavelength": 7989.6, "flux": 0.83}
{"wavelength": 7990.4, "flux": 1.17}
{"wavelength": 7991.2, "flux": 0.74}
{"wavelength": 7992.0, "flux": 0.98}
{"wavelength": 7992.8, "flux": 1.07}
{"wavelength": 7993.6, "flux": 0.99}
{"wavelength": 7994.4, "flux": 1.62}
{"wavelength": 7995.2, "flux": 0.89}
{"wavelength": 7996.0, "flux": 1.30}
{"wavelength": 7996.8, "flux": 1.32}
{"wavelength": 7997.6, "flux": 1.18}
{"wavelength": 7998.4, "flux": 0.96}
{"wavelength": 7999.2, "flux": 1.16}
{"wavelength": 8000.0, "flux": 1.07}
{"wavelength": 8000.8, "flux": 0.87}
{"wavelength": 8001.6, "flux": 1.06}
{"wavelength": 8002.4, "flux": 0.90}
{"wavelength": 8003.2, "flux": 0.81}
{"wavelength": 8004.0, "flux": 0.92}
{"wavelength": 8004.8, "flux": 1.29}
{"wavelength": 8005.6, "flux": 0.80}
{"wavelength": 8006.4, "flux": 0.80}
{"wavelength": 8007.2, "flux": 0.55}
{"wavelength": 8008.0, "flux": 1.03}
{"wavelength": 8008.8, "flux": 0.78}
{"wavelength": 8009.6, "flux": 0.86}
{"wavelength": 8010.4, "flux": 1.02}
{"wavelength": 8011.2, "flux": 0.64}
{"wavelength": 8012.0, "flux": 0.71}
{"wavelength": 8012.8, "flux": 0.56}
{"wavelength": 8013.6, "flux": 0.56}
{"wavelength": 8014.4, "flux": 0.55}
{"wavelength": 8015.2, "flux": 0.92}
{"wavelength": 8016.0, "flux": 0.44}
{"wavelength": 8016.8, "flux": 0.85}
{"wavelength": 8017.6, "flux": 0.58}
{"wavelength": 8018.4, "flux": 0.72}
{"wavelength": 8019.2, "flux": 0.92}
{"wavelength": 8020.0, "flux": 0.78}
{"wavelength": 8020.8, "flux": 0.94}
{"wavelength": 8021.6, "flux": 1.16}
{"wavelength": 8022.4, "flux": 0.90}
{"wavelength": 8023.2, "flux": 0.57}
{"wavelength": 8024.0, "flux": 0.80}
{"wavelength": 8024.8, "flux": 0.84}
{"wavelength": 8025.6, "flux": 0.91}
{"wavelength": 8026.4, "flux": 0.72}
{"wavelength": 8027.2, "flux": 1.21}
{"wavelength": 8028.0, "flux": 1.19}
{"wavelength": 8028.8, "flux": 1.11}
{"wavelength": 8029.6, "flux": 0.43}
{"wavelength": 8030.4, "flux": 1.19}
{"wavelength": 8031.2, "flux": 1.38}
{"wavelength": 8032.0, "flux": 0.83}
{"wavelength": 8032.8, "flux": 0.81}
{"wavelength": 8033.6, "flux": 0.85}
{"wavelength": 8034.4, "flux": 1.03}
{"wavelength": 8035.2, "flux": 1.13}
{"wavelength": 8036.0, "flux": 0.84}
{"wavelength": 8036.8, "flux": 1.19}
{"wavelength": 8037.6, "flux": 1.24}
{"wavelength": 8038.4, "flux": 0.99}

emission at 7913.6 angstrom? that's [S II]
